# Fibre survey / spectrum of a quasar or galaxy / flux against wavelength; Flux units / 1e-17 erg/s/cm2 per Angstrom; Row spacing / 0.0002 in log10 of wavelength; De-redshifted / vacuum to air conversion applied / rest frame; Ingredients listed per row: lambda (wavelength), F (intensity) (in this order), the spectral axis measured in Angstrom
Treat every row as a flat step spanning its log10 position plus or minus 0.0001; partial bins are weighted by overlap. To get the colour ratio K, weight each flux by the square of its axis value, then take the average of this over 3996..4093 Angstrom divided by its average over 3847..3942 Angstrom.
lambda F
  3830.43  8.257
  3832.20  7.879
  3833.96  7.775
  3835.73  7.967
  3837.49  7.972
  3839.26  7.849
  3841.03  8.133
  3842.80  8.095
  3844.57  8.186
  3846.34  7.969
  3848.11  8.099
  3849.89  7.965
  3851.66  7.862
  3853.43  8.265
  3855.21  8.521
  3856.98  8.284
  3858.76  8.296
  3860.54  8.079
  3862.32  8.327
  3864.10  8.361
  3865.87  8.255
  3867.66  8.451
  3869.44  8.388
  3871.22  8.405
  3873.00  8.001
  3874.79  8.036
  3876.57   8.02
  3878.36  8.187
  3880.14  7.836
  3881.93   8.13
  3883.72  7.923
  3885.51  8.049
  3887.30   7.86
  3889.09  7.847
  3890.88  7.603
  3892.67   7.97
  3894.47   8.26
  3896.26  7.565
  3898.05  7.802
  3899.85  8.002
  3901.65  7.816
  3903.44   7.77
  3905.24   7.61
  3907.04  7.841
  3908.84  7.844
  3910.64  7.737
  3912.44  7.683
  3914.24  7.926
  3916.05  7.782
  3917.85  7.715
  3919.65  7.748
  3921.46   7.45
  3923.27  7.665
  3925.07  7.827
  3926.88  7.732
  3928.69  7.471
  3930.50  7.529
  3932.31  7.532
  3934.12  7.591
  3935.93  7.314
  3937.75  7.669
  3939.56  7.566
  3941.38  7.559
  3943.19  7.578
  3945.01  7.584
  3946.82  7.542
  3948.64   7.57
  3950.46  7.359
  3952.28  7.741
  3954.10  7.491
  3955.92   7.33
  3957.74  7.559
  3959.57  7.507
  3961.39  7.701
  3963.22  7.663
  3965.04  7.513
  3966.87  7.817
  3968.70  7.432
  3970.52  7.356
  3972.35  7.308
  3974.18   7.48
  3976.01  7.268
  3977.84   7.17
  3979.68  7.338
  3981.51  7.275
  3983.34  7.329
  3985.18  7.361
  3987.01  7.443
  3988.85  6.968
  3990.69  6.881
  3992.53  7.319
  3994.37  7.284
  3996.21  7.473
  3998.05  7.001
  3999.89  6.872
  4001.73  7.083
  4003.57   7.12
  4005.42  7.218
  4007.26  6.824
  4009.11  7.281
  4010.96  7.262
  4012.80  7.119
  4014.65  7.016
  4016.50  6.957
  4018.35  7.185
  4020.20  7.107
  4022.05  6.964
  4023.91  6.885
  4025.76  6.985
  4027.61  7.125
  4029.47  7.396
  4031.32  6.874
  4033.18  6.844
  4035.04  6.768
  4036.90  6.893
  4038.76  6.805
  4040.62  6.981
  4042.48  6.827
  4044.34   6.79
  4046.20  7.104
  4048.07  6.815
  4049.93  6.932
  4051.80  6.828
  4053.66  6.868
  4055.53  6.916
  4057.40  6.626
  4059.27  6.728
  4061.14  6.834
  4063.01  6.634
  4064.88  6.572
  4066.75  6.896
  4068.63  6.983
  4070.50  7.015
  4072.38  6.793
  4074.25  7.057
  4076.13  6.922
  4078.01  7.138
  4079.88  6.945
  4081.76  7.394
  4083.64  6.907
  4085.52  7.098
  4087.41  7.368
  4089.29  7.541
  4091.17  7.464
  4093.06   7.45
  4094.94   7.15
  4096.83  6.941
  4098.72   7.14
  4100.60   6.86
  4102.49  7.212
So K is 0.96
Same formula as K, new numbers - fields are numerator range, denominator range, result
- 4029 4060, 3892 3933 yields 0.95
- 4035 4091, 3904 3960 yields 0.97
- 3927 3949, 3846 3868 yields 0.96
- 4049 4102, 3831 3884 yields 0.96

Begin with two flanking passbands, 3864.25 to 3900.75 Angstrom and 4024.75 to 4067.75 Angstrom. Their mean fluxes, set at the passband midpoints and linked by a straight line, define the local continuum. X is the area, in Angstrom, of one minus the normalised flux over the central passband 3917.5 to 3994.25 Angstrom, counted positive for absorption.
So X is 0.4 Angstrom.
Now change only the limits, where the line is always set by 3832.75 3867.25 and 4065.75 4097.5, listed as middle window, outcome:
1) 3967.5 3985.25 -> 0.56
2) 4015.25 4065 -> 2.71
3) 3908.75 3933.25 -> 0.41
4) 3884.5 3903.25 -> 0.14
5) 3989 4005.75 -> 0.80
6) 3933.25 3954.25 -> 0.46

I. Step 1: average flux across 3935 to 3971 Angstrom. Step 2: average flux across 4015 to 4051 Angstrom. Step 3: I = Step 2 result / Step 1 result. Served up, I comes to 0.9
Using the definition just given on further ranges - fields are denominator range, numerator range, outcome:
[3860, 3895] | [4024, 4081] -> 0.85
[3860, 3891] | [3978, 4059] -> 0.87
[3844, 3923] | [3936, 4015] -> 0.92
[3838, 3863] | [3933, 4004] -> 0.91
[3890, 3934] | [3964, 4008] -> 0.94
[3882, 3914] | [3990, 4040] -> 0.90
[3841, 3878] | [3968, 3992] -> 0.89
